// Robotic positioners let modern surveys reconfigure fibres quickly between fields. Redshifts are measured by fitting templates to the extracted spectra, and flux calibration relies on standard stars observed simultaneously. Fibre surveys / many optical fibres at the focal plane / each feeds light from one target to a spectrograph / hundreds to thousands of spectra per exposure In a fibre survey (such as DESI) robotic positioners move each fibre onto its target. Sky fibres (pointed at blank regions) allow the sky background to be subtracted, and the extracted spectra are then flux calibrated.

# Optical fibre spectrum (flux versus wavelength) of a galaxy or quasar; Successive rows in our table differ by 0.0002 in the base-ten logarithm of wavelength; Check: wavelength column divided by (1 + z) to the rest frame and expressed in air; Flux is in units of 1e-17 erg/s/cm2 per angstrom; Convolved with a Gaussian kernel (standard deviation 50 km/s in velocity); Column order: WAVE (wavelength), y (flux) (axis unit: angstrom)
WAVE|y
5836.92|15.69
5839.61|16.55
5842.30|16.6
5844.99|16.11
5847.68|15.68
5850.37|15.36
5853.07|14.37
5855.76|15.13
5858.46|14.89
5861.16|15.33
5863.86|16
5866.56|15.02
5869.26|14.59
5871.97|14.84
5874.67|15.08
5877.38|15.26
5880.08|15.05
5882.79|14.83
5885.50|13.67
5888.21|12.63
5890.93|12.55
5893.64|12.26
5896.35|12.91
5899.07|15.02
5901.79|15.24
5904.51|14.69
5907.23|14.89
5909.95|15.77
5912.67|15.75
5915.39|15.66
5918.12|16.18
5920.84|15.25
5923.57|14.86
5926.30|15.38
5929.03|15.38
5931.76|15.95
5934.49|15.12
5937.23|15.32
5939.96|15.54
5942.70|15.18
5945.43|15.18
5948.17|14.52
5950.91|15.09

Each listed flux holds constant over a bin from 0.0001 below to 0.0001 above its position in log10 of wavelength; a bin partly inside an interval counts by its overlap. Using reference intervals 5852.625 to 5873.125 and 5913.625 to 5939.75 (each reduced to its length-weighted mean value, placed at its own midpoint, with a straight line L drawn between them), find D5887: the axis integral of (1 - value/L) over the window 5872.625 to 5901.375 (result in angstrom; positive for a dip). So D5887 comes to 2.3 angstrom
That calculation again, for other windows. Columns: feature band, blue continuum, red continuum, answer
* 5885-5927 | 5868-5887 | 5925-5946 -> 1.4 angstrom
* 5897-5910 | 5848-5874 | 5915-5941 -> 0.3 angstrom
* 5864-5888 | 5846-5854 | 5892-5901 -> -0.8 angstrom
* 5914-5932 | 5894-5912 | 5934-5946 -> -0.6 angstrom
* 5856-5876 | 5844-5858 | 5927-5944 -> 0.3 angstrom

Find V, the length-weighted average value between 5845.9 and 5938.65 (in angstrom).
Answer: 14.9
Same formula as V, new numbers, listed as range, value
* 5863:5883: 15.1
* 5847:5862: 15.1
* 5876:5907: 14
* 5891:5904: 13.8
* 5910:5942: 15.5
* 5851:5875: 15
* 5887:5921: 14.5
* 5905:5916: 15.5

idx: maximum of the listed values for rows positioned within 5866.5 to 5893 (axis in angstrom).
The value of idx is 15.26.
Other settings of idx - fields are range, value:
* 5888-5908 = 15.24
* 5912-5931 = 16.18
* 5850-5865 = 16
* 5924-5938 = 15.95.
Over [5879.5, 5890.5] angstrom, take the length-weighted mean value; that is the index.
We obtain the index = 13.8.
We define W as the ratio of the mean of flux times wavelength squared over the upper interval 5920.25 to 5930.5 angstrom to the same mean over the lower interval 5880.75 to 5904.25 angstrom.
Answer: 1.12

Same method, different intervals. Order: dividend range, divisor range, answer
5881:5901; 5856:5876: 0.90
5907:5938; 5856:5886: 1.05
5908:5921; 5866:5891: 1.10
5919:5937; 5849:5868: 1.04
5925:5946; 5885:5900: 1.19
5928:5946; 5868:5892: 1.10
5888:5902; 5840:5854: 0.86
